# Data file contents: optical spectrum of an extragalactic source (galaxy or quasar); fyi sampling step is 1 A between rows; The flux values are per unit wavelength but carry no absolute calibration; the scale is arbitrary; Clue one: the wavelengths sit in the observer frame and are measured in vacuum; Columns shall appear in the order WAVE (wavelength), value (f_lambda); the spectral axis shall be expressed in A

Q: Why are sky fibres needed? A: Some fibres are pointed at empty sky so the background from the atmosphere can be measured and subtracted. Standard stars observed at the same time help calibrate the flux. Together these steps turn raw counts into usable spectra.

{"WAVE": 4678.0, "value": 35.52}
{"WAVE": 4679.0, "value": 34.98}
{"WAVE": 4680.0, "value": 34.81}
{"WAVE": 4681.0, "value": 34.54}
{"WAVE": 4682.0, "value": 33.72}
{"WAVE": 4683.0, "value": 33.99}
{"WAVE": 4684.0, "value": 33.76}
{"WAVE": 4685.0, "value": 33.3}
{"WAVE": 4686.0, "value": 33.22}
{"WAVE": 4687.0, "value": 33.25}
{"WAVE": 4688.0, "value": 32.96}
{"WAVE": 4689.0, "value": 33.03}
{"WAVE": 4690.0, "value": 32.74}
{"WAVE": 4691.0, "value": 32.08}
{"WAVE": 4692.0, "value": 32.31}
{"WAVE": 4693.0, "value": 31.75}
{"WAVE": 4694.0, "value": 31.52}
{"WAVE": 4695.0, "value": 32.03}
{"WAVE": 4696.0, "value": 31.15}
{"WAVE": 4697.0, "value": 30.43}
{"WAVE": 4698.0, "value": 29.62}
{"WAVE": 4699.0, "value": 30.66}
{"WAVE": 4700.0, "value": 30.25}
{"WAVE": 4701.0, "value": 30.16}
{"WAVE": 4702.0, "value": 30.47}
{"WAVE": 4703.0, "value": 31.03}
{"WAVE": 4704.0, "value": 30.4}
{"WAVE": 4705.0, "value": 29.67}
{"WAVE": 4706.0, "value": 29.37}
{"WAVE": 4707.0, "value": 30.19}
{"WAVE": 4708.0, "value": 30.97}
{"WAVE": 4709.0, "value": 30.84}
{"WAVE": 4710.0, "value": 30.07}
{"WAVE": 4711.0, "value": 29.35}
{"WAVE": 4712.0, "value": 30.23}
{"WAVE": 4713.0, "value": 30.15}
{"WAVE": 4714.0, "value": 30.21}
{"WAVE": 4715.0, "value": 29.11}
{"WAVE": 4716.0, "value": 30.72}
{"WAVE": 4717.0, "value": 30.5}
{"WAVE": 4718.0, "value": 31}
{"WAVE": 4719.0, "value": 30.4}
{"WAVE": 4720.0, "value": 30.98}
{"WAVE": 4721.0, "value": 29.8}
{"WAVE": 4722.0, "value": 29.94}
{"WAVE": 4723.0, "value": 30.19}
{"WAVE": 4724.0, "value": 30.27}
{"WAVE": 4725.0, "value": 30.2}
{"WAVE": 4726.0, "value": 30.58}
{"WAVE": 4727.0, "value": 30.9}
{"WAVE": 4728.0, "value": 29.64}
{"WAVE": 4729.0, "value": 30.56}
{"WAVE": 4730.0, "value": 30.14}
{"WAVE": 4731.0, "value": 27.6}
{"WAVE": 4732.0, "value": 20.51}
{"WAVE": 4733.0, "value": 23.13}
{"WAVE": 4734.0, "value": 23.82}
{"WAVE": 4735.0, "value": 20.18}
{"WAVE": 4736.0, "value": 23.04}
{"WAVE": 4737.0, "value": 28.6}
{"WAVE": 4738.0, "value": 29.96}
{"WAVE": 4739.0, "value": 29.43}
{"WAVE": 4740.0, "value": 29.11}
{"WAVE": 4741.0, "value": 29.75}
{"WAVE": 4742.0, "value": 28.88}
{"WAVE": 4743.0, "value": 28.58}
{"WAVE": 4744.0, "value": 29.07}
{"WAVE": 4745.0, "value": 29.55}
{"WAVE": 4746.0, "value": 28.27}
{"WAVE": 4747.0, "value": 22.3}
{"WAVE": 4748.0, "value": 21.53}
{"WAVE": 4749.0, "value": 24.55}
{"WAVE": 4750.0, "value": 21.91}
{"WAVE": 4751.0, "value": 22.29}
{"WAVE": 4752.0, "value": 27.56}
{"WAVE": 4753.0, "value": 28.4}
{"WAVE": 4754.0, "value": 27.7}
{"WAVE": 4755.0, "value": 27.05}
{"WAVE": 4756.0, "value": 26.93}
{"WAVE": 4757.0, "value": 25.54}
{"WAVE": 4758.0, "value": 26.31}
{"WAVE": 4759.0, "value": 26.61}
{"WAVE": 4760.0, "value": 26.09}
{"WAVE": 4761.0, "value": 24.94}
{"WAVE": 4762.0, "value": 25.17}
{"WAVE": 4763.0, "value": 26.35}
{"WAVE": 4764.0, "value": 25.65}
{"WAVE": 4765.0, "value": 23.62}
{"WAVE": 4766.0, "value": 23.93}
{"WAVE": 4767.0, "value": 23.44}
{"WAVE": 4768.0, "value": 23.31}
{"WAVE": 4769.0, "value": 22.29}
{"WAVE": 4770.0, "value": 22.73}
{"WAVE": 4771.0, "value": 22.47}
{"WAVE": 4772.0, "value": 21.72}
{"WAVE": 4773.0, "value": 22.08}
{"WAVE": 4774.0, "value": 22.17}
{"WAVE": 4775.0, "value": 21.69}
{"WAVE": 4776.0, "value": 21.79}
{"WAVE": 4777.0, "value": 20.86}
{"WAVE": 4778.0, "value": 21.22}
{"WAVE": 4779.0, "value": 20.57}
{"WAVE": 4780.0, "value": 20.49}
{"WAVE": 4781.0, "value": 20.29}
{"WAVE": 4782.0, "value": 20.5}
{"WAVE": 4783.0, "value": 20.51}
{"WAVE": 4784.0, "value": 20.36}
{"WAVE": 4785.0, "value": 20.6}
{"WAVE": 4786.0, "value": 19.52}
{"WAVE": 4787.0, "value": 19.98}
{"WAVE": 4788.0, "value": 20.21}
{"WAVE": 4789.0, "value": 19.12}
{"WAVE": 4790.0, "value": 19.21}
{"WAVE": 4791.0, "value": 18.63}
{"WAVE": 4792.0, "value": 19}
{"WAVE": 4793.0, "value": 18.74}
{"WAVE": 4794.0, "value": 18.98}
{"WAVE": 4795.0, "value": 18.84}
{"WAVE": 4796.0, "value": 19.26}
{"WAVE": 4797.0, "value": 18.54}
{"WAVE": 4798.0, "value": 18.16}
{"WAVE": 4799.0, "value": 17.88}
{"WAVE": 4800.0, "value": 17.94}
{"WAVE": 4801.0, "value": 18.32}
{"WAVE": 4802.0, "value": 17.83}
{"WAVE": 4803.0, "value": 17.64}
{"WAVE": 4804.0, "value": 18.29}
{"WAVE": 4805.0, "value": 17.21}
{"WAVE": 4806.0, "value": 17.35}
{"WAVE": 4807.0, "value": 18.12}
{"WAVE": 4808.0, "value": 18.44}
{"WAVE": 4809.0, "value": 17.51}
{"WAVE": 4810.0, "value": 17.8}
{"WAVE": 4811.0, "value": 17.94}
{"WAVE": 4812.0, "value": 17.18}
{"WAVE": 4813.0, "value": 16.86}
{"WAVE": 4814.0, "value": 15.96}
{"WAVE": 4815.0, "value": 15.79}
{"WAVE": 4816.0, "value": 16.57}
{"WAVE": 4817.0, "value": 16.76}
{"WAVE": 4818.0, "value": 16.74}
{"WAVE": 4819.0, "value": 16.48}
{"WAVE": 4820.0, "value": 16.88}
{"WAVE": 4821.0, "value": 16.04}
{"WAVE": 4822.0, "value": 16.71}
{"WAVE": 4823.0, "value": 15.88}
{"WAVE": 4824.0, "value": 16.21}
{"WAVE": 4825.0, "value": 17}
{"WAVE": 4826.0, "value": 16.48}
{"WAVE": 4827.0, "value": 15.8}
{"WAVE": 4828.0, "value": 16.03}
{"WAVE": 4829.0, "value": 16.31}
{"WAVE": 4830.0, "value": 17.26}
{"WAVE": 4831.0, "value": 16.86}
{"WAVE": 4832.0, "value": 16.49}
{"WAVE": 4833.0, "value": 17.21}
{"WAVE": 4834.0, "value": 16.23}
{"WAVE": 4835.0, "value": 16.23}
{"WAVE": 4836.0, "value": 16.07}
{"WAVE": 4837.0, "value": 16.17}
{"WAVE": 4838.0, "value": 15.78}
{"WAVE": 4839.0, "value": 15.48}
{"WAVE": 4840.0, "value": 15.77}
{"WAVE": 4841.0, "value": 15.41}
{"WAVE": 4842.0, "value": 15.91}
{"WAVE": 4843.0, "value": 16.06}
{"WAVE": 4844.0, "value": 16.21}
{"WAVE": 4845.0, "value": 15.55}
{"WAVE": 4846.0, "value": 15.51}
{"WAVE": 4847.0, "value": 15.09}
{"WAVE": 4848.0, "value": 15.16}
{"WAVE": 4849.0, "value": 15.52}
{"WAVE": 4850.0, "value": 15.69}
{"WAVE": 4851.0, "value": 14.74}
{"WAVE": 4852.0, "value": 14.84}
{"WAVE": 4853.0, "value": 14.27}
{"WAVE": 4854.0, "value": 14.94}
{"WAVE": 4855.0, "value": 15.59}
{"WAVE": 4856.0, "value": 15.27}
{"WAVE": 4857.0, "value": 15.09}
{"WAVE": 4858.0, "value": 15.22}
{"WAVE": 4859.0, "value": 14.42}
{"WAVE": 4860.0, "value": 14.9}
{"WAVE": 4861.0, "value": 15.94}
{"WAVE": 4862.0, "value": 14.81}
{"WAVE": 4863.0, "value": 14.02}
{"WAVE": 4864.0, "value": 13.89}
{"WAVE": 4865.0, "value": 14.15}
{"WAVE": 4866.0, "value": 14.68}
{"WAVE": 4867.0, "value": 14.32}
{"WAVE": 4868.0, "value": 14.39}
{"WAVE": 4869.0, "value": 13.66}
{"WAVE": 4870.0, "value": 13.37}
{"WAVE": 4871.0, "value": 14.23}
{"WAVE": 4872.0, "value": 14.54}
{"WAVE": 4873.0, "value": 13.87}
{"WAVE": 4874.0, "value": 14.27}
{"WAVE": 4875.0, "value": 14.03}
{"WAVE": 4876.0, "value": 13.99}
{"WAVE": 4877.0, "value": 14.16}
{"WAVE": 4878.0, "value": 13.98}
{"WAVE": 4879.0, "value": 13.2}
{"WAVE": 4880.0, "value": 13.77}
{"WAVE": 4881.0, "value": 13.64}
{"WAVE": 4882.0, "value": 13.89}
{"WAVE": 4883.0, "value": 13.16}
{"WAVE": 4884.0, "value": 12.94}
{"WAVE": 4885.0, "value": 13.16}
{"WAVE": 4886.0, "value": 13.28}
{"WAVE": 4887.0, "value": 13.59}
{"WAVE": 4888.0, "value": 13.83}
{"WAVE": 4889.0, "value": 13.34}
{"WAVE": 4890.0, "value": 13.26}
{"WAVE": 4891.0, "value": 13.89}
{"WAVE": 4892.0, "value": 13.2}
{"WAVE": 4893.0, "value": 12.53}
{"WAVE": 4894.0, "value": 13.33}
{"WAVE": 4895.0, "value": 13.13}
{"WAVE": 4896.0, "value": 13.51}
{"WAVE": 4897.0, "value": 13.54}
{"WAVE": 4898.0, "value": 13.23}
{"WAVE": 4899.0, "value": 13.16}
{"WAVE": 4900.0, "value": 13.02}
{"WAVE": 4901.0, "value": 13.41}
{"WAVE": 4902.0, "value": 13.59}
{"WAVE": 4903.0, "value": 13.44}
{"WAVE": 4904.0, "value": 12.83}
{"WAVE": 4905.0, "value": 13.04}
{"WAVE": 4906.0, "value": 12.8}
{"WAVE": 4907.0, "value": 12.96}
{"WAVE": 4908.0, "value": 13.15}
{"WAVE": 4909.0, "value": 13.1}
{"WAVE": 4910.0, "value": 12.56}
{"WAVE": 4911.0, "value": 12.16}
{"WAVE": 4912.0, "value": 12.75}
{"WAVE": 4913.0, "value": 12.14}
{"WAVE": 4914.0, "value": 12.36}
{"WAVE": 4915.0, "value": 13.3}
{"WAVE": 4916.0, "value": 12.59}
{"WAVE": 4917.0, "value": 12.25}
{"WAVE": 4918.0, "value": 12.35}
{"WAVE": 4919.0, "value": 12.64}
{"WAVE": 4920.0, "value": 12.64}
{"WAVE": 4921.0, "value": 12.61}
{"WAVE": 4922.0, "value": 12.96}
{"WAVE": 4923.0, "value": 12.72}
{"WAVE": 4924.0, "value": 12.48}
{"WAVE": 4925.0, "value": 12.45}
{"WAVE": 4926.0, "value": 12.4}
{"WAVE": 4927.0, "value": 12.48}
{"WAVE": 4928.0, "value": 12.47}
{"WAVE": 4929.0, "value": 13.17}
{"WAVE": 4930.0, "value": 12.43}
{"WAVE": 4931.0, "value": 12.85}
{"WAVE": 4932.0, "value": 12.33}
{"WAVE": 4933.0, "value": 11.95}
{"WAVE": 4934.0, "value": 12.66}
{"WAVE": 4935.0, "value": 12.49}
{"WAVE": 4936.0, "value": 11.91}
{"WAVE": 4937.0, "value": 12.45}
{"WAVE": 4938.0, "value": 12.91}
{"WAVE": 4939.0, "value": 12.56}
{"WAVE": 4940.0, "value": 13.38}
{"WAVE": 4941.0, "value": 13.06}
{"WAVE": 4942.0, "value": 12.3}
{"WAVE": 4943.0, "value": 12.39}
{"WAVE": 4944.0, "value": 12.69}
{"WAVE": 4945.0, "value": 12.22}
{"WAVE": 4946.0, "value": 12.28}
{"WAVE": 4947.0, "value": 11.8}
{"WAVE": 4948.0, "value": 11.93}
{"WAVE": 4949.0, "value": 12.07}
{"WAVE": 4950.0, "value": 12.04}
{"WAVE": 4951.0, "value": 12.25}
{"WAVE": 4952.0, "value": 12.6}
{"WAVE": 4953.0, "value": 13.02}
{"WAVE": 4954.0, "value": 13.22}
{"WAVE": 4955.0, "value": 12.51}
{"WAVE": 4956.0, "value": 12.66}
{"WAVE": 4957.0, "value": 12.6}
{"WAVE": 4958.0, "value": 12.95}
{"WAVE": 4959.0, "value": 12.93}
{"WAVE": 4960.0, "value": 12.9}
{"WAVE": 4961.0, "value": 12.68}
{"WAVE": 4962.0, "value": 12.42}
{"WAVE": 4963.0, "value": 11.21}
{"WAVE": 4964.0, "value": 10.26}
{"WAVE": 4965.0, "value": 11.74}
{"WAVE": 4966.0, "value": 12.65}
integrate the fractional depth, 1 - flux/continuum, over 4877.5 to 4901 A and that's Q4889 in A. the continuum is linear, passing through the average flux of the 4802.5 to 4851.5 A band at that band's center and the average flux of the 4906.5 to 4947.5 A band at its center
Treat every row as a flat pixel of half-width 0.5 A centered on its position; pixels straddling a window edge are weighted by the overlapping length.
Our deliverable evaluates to 1.11 A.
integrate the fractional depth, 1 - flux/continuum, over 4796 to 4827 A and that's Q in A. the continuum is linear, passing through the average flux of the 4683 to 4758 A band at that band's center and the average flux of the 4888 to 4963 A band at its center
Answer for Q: 6.6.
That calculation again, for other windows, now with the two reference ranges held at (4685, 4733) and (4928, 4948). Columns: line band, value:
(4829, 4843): 2.9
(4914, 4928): 1.3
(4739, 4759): 0.5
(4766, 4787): 3.1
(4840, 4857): 3.6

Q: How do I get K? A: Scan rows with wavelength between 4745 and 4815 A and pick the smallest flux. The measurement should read 15.79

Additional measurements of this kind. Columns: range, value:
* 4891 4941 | 11.91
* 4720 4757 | 20.18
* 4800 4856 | 14.27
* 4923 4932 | 12.33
